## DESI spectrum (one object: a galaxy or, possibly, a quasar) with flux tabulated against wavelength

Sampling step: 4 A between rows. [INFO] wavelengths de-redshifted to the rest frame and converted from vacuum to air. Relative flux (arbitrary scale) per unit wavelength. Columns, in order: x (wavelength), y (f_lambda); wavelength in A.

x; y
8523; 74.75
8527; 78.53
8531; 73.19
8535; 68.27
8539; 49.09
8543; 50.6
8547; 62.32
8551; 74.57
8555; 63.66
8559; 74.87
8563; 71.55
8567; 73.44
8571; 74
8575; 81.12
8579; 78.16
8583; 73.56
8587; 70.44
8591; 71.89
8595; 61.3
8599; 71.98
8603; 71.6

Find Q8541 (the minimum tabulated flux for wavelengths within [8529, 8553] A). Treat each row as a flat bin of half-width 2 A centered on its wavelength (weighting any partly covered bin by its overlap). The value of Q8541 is 49.09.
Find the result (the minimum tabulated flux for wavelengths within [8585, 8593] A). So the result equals 70.44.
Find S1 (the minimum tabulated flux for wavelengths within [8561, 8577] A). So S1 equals 71.55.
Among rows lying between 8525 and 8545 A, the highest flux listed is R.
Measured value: 78.53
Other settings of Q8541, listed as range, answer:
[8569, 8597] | 61.3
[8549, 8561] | 63.66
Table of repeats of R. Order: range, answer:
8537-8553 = 74.57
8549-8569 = 74.87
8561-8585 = 81.12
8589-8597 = 71.89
